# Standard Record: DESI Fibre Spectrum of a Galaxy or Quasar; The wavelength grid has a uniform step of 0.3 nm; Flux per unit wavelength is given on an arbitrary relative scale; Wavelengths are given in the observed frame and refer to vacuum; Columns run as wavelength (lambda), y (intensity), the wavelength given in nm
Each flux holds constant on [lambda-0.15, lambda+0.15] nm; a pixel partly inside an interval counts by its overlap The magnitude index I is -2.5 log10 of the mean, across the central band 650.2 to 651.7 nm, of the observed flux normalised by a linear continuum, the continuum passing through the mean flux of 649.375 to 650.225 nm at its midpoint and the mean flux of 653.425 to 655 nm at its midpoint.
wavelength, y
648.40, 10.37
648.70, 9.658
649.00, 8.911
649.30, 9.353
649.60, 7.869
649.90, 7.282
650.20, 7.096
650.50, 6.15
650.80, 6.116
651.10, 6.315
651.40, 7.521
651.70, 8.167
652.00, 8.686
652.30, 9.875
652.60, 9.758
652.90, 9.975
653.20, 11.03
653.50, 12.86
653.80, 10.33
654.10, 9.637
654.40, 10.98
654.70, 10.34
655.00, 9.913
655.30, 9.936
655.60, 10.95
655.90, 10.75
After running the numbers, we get 0.242 mag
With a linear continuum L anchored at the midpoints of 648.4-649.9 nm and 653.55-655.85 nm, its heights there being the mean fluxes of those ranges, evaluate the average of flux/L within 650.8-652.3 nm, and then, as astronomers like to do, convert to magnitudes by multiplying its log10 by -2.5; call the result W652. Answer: 0.23 mag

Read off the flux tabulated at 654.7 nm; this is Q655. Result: 10.34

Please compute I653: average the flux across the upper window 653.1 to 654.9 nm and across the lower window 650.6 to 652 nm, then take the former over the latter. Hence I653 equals 1.51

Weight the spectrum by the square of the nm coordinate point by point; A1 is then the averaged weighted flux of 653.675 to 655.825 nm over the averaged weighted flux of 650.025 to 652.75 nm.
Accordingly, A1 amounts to 1.35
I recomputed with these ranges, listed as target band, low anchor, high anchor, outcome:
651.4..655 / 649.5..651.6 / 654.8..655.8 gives -0.14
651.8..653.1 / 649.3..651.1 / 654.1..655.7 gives -0.11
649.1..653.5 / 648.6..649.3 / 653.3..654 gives 0.23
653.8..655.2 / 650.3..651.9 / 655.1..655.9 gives -0.06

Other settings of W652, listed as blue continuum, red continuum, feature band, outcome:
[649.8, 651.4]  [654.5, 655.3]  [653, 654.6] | -0.18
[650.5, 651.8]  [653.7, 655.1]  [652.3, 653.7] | -0.22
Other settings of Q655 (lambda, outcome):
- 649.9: 7.282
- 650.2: 7.096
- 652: 8.686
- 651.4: 7.521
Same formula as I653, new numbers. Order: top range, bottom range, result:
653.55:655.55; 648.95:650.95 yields 1.39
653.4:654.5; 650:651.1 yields 1.68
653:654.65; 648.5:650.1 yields 1.26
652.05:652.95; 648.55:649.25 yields 1.05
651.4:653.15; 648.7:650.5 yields 1.15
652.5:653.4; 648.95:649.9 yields 1.23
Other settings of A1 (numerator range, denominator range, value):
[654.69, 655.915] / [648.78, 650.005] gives 1.24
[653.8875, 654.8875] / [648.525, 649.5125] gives 1.13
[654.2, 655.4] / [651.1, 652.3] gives 1.28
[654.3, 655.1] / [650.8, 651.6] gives 1.54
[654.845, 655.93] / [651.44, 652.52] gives 1.18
